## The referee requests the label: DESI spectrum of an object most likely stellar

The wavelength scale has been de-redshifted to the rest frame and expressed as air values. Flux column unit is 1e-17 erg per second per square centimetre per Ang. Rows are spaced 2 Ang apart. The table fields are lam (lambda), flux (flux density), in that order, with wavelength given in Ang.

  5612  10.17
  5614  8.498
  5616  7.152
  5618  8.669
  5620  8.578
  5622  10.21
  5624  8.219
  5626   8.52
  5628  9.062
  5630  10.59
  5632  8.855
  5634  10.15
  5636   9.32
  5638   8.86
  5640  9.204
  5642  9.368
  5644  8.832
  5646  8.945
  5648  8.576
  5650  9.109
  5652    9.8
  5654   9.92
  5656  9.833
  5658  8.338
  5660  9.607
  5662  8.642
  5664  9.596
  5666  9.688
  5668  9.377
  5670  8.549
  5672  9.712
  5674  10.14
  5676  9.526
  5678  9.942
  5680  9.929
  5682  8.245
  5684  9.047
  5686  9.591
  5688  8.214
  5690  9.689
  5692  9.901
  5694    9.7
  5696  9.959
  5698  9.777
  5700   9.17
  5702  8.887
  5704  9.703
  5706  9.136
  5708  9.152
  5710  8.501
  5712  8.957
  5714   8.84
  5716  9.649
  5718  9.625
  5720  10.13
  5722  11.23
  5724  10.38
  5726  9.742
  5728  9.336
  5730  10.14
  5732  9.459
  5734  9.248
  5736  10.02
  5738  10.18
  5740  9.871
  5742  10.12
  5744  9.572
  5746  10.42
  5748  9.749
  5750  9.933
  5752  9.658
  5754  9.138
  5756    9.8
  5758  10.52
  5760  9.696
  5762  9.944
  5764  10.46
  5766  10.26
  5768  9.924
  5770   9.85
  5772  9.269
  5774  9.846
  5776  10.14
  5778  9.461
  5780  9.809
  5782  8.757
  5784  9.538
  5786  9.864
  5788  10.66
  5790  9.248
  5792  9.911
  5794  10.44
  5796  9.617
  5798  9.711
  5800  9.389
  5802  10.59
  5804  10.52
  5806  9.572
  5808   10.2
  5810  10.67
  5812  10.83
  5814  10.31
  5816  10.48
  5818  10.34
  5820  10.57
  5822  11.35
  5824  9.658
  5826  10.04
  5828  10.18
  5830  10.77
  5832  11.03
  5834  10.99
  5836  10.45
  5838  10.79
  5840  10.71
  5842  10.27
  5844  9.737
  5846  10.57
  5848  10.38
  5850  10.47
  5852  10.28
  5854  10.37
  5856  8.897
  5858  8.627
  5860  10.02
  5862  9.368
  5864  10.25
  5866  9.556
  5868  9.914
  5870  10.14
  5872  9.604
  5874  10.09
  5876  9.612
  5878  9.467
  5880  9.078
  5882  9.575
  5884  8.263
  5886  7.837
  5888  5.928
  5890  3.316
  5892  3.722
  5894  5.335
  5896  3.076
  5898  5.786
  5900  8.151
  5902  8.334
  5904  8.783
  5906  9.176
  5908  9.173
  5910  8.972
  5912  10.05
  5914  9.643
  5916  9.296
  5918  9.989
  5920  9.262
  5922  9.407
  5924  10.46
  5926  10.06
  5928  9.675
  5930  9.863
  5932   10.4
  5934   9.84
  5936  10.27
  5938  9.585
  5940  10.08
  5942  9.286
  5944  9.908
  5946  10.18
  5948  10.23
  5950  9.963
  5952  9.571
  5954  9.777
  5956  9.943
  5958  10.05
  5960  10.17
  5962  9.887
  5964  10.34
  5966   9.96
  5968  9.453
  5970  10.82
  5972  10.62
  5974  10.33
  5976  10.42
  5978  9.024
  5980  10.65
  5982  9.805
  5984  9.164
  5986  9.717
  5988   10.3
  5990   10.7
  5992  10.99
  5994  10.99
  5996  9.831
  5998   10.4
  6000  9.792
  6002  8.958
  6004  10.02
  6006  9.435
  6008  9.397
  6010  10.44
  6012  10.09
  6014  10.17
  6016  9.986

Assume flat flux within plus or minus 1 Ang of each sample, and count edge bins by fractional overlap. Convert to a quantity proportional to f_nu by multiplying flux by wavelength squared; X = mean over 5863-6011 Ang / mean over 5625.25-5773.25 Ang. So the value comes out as 1.06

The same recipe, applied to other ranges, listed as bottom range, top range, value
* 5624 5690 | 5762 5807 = 1.11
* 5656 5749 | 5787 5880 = 1.11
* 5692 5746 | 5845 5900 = 0.93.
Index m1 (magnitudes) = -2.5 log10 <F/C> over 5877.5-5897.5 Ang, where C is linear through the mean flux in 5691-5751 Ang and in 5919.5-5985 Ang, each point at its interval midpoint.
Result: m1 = 0.460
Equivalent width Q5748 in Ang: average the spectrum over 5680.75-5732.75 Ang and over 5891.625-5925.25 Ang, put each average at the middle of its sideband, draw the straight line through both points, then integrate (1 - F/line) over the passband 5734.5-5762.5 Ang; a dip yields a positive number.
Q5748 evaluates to -2.0 Ang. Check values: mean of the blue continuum 9.47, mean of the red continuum 8.25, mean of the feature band 9.89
